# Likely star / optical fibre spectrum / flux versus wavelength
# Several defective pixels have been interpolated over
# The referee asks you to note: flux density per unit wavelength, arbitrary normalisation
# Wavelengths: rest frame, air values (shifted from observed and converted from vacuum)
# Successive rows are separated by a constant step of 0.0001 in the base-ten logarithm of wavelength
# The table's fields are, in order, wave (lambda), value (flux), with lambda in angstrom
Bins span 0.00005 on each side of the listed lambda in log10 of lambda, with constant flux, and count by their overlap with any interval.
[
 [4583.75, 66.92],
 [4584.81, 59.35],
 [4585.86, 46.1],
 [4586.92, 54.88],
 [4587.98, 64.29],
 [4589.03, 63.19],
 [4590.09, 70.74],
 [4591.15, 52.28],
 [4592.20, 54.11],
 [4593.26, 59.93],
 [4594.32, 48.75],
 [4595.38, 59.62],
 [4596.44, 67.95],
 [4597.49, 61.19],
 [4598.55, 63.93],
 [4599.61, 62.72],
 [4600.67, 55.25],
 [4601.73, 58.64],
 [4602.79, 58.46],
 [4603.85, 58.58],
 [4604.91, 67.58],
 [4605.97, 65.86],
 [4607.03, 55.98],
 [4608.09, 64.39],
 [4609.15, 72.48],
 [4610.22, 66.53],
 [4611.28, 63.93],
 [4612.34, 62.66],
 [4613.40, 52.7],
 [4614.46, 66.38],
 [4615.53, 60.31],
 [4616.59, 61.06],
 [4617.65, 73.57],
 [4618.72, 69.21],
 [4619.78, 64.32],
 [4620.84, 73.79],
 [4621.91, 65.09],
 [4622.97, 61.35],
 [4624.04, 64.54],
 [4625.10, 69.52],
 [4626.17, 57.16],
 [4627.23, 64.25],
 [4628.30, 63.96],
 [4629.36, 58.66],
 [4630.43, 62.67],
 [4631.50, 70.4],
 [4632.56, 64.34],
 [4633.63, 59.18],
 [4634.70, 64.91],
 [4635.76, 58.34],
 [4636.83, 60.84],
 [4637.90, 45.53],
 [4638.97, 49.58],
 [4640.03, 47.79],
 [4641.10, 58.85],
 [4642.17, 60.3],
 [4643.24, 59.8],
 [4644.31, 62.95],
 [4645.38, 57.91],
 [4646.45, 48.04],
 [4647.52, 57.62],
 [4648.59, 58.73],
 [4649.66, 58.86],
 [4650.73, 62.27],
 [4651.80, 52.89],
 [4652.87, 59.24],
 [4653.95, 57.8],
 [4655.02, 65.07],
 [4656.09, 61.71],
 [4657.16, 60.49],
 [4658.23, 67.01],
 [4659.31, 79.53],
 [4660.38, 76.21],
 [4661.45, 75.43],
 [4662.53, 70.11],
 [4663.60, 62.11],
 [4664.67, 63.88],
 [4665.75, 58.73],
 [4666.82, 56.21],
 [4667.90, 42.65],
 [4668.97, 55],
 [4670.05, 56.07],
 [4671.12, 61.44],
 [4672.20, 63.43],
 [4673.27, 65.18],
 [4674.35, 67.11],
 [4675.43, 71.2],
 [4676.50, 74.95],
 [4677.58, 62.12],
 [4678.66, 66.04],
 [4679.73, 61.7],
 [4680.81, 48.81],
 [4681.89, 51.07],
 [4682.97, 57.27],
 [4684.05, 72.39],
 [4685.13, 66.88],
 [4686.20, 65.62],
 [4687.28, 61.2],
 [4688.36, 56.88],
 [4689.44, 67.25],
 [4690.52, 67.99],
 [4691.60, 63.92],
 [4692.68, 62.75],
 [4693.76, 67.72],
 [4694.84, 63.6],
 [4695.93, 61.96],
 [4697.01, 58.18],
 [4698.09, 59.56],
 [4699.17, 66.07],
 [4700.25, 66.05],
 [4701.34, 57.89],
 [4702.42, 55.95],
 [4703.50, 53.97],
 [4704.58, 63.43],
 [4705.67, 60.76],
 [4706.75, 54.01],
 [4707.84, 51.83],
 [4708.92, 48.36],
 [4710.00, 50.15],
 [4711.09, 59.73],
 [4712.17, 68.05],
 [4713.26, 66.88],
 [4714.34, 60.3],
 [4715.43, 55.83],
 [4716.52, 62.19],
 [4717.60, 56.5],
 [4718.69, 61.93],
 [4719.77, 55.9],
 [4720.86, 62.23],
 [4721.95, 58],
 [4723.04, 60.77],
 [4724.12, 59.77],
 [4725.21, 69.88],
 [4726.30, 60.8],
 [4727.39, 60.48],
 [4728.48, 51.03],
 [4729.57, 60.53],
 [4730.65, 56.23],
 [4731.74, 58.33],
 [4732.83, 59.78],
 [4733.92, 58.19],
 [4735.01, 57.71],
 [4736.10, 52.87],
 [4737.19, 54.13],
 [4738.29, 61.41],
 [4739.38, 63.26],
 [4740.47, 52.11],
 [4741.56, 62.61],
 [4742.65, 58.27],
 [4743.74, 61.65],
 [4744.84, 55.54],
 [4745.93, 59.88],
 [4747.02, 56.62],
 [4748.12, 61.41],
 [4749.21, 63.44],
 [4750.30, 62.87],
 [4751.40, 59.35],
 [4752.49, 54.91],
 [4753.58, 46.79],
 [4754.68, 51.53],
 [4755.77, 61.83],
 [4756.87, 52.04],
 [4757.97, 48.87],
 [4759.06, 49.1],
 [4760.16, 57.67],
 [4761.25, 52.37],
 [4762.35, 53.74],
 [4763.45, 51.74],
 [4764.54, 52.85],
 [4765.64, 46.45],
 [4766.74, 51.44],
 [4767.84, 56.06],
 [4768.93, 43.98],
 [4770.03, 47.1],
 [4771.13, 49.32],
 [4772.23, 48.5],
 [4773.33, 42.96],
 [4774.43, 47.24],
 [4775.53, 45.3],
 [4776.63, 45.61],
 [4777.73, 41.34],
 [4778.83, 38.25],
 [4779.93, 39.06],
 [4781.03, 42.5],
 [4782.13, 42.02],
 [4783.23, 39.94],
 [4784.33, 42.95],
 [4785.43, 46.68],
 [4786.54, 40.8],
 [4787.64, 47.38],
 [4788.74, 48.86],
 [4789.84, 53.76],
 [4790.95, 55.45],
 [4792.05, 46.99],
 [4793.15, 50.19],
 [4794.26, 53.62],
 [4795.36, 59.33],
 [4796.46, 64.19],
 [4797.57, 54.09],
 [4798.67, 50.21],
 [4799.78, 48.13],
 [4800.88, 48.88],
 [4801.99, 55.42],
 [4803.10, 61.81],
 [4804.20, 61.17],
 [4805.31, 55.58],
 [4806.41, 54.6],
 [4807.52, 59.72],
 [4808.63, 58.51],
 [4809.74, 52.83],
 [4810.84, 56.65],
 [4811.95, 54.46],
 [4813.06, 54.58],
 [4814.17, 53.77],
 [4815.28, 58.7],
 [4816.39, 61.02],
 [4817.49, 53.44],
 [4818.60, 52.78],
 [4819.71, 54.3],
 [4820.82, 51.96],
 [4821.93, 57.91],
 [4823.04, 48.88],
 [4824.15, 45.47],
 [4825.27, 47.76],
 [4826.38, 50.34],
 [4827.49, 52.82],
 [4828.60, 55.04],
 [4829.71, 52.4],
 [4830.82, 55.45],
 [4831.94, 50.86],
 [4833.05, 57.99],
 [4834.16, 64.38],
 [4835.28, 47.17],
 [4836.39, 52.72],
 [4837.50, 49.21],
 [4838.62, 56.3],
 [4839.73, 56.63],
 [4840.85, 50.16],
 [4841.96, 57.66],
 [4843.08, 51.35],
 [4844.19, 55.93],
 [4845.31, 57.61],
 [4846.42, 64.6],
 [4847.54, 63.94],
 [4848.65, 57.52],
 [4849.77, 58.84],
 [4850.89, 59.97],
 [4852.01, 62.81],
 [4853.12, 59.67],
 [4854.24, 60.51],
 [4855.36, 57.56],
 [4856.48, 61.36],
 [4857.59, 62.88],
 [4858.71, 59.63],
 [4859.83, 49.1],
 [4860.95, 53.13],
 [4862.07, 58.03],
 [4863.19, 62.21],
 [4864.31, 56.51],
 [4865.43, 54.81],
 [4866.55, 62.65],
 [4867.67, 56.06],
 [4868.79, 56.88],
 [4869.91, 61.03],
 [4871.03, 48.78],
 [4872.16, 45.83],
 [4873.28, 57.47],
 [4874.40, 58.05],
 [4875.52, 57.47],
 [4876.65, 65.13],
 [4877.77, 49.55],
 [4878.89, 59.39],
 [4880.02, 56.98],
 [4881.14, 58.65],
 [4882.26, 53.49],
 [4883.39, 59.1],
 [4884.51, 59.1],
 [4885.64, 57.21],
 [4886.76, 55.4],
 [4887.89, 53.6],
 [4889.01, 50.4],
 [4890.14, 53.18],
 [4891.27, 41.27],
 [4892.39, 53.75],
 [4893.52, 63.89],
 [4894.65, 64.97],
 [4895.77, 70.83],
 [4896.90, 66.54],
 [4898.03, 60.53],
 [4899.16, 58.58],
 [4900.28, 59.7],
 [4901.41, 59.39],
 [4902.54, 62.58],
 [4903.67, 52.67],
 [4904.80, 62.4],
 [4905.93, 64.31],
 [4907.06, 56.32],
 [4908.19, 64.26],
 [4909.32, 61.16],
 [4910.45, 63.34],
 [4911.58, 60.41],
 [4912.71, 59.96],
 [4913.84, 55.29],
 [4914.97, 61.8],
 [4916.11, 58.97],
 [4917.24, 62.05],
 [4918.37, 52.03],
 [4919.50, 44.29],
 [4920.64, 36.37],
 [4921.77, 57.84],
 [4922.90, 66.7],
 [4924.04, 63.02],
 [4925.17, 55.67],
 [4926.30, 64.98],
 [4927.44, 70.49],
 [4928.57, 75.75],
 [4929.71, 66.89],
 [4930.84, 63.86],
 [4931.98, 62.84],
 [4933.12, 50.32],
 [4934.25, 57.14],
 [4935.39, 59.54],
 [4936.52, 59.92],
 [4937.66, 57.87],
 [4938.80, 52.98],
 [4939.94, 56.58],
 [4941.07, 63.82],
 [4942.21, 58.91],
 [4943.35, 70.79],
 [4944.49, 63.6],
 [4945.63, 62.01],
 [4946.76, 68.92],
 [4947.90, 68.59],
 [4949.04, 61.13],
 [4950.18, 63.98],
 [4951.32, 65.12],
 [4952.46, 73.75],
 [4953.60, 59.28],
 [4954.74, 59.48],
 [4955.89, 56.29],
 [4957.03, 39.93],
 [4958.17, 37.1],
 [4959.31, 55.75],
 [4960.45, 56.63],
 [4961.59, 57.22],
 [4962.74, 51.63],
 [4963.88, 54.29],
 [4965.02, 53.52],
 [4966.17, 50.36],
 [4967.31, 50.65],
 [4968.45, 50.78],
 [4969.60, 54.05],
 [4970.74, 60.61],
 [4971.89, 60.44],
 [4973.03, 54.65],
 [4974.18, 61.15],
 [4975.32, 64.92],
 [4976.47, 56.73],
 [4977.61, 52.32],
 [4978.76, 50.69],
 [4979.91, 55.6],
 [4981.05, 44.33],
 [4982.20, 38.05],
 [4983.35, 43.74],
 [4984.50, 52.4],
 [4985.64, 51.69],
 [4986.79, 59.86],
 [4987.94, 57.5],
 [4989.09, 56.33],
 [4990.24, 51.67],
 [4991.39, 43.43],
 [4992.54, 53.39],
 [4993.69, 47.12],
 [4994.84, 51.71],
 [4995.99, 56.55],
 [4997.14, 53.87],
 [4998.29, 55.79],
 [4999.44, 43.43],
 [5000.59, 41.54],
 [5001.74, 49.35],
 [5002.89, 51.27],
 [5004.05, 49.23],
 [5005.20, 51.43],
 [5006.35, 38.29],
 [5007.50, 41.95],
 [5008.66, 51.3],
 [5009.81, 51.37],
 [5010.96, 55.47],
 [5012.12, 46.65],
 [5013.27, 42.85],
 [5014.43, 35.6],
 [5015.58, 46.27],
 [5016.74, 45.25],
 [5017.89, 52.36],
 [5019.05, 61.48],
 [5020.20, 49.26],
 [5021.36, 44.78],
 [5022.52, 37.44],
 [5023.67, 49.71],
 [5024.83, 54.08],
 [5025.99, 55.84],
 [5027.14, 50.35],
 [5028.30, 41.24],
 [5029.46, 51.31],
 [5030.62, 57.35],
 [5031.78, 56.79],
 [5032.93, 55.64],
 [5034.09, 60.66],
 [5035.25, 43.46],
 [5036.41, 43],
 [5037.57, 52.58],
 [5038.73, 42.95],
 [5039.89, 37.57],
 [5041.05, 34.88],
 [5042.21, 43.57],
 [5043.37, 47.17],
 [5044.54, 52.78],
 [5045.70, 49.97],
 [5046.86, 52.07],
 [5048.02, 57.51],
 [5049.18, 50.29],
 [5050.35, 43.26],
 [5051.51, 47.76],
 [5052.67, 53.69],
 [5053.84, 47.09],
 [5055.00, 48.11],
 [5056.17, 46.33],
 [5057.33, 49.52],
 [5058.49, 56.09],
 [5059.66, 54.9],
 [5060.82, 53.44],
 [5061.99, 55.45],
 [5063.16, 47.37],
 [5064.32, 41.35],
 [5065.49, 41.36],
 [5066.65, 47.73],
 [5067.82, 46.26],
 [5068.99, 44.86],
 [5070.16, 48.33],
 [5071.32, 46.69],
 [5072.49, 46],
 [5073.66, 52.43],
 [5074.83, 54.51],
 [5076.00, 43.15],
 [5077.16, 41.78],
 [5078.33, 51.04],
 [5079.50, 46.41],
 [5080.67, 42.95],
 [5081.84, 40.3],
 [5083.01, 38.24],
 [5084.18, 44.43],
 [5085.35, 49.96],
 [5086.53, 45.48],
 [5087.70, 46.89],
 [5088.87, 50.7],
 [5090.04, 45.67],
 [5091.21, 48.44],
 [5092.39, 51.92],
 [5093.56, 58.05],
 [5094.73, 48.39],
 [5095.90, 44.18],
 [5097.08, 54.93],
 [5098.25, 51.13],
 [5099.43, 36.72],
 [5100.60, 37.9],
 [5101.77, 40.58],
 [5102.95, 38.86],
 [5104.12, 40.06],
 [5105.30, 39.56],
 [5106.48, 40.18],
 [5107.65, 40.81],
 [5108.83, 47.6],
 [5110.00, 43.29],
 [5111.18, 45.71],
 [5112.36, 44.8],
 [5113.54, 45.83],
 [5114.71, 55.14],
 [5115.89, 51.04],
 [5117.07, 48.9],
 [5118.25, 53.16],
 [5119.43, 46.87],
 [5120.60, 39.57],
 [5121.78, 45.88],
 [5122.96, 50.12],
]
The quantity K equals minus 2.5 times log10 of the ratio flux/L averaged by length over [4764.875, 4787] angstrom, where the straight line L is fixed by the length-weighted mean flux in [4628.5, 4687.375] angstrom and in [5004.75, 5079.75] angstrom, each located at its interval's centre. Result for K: 0.26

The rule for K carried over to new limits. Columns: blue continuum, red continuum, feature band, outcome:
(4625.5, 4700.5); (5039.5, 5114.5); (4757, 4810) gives 0.144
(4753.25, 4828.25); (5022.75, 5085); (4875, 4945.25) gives -0.186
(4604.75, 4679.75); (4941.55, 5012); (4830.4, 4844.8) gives 0.063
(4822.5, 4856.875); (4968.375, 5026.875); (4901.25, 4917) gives -0.131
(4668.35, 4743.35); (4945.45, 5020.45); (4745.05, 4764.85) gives 0.069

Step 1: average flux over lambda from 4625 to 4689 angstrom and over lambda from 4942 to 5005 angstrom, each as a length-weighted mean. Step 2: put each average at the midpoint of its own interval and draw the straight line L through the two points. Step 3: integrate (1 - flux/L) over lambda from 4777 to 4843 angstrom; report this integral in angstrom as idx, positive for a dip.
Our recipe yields 6.8 angstrom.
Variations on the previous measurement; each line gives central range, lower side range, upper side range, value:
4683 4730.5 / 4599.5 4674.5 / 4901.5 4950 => 0.53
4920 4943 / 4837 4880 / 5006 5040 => -2.88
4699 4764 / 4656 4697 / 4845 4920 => 4.39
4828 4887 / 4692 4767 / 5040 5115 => -3.26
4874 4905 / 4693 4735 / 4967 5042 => -2.34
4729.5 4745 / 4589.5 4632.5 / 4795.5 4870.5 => 0.20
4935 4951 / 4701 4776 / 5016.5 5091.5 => -3.47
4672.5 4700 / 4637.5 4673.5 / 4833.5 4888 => -1.84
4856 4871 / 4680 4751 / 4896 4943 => 0.54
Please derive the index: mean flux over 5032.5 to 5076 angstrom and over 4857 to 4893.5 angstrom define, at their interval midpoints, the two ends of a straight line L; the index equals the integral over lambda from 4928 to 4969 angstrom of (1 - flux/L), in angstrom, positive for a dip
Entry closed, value -4.6 angstrom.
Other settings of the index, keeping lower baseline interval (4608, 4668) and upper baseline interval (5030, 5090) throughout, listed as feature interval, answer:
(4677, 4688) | -0.1 angstrom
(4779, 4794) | 3.0 angstrom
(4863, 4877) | -0.6 angstrom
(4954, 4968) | -0.2 angstrom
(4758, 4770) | 1.4 angstrom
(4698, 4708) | 0.1 angstrom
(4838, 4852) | -0.6 angstrom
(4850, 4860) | -0.9 angstrom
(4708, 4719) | 0.2 angstrom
